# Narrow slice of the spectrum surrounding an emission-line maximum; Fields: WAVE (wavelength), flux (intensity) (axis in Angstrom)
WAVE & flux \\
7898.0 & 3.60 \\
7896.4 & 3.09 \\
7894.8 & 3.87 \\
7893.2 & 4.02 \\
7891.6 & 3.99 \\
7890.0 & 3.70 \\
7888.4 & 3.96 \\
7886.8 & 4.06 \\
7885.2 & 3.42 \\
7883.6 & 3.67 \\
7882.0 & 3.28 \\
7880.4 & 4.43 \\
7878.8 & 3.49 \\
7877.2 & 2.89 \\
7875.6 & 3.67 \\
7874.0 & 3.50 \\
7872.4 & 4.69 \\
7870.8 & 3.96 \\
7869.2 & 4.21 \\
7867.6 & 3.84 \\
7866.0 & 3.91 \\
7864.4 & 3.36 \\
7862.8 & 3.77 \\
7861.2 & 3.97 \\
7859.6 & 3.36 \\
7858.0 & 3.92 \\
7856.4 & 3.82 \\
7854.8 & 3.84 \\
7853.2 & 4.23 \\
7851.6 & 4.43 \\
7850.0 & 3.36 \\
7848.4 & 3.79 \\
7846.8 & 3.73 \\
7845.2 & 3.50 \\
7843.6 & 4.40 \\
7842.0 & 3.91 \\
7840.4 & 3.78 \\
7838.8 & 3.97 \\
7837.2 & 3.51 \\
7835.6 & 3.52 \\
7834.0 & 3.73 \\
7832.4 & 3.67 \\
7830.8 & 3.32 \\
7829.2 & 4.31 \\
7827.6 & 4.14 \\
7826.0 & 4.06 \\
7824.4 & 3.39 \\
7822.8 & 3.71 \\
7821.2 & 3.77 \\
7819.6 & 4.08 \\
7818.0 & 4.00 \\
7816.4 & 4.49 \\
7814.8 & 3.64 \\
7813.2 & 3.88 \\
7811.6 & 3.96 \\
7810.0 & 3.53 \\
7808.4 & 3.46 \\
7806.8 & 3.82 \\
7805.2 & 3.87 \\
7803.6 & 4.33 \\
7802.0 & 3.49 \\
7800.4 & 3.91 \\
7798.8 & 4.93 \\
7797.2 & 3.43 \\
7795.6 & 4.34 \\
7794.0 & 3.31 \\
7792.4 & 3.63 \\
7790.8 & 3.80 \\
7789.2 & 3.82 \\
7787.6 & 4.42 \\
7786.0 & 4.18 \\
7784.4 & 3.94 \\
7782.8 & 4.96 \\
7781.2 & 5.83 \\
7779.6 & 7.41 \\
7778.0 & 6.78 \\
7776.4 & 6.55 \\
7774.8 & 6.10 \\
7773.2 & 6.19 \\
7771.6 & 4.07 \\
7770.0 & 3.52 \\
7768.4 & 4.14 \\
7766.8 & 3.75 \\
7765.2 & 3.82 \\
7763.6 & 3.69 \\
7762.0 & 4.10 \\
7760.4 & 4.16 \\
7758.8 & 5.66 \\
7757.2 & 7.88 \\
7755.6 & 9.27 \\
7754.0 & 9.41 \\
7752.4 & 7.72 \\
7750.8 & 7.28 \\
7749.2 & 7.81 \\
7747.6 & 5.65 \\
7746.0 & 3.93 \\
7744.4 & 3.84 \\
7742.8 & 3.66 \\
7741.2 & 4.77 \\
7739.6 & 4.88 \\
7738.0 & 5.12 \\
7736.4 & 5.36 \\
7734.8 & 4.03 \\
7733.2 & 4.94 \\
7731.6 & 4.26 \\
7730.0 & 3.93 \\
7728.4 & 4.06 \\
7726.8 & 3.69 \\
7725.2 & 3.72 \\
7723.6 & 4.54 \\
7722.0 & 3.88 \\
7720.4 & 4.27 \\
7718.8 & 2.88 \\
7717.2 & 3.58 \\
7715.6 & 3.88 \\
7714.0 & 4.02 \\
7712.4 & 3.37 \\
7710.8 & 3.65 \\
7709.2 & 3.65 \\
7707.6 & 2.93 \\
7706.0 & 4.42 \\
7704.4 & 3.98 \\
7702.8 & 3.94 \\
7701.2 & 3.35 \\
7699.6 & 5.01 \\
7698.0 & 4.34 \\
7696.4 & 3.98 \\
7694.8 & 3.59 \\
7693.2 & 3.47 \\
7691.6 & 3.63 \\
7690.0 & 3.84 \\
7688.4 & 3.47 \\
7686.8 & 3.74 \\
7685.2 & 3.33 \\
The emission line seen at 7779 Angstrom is [N II]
